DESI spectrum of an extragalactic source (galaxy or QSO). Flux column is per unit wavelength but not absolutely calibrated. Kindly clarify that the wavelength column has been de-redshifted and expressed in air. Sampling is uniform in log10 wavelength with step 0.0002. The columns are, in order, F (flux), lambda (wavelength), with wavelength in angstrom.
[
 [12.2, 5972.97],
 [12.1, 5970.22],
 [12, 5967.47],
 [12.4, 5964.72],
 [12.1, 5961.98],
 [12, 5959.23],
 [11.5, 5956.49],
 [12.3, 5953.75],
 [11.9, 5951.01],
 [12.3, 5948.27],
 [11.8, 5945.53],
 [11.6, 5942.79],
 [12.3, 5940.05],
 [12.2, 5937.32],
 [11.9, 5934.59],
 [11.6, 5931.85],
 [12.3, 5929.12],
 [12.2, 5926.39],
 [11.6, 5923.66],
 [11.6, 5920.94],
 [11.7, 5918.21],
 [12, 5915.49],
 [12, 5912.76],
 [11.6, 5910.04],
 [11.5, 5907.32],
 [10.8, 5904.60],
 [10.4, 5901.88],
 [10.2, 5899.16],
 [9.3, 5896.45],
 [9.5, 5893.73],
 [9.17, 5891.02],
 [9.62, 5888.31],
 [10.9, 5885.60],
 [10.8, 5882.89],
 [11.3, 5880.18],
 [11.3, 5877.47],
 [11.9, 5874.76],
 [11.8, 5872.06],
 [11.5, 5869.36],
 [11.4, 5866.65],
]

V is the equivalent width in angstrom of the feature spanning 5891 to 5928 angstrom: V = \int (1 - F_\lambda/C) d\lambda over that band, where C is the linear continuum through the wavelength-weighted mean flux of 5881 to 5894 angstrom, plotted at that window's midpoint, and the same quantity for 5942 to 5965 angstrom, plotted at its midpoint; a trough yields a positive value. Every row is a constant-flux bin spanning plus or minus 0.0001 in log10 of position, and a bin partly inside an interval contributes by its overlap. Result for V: -1.0 angstrom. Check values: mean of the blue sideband 10.1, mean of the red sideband 12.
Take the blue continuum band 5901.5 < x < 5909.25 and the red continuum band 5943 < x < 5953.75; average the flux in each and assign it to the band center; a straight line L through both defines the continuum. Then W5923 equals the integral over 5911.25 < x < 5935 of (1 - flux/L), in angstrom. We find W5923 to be -1.0 angstrom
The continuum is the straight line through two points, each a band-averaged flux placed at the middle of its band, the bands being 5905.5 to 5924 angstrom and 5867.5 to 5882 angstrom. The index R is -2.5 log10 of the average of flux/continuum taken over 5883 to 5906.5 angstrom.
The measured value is 0.16 mag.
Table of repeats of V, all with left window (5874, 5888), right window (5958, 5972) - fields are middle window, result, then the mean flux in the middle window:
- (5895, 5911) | 1.1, 10.6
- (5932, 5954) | -0.3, 12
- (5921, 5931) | -0.3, 12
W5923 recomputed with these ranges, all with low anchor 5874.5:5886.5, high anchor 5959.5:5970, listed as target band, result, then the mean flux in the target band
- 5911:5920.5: -0.2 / 11.9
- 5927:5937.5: -0.2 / 12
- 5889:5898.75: 1.6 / 9.44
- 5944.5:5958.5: 0.0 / 12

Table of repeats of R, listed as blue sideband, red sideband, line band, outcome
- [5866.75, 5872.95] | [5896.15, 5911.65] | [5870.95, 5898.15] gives 0.07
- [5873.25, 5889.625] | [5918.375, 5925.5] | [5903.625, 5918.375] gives -0.01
